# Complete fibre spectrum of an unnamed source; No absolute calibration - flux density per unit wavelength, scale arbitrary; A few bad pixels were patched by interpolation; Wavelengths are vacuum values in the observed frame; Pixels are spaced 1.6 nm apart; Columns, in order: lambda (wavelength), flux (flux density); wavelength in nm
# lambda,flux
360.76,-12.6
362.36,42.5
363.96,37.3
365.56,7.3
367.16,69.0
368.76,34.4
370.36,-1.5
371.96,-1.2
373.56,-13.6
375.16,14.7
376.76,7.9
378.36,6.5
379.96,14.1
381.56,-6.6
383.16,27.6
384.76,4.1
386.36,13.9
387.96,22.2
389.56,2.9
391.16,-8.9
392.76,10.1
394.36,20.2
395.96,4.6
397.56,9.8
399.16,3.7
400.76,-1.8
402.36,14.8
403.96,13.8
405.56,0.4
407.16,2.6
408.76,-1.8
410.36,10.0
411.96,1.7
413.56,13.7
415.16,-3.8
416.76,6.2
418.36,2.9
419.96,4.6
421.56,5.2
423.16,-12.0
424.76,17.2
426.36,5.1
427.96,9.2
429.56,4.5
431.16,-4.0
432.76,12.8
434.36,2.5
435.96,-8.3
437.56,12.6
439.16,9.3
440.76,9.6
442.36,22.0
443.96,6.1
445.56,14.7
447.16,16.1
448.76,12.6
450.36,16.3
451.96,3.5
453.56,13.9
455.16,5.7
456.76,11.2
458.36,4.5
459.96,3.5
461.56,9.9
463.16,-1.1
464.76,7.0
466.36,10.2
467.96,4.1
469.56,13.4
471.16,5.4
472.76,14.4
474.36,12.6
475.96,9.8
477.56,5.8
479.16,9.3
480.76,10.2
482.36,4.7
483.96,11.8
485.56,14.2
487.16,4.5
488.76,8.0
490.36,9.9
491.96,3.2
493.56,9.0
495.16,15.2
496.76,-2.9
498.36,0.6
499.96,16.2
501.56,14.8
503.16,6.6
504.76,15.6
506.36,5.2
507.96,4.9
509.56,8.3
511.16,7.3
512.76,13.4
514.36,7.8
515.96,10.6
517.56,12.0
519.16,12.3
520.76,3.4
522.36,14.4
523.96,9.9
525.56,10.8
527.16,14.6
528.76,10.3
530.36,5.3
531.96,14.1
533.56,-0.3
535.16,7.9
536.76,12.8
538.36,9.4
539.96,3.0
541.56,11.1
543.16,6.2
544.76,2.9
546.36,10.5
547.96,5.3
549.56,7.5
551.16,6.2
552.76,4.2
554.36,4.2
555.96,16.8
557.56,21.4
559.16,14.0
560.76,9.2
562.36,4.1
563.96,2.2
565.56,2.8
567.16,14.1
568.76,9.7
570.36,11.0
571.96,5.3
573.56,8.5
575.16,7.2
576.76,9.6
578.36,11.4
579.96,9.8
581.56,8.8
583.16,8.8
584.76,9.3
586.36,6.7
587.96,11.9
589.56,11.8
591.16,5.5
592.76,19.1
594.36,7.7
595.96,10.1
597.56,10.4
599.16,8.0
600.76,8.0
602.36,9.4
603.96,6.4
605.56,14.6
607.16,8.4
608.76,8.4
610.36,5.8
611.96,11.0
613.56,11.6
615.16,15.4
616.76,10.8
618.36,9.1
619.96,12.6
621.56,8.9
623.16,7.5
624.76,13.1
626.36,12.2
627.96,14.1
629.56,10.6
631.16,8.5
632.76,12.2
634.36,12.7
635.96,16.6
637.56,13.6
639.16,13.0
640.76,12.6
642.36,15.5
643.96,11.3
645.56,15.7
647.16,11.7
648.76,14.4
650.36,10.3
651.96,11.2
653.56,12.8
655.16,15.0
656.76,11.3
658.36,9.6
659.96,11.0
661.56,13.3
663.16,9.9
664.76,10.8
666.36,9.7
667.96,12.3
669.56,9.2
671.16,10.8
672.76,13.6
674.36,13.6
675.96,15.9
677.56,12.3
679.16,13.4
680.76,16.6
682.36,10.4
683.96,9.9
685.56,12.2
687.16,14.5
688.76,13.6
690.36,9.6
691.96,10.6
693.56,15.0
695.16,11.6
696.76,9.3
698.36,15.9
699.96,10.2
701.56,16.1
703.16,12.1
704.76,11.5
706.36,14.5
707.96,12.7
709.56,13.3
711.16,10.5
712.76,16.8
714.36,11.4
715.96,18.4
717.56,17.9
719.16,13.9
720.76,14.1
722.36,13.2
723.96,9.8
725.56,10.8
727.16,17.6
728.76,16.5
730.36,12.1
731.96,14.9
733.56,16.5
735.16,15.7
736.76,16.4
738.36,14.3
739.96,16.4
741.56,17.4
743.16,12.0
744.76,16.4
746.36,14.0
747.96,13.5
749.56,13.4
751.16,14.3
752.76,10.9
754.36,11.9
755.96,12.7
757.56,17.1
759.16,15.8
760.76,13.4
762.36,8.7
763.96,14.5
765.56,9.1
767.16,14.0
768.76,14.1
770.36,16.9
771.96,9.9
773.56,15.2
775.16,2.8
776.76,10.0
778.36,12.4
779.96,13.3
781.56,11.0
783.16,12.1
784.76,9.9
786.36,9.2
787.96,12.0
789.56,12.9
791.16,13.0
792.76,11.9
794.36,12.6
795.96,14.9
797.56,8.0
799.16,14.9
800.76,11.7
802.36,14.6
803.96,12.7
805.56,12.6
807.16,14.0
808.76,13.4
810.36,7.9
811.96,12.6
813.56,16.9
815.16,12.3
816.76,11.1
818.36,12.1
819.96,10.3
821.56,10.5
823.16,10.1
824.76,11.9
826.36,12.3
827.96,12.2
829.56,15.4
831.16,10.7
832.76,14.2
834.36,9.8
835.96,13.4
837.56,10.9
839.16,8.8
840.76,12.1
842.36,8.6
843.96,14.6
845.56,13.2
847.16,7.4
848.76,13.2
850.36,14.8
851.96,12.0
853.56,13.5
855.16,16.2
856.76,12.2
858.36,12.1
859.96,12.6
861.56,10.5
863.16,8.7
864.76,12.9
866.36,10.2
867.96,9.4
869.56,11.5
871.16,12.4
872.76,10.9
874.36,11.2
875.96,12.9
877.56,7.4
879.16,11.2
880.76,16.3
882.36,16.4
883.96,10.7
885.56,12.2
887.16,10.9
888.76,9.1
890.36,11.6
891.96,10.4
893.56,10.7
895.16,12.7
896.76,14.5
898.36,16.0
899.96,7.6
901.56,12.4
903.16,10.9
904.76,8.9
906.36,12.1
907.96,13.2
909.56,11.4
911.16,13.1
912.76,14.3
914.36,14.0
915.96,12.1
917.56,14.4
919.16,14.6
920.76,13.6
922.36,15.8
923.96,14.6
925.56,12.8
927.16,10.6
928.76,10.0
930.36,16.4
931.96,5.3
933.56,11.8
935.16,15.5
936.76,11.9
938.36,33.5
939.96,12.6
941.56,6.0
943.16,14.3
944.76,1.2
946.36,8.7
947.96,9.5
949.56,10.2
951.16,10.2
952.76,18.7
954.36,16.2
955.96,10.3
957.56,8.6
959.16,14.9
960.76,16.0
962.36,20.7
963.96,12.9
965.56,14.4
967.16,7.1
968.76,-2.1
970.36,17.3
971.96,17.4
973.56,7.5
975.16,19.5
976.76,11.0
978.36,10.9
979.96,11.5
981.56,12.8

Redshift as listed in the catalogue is 0.590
